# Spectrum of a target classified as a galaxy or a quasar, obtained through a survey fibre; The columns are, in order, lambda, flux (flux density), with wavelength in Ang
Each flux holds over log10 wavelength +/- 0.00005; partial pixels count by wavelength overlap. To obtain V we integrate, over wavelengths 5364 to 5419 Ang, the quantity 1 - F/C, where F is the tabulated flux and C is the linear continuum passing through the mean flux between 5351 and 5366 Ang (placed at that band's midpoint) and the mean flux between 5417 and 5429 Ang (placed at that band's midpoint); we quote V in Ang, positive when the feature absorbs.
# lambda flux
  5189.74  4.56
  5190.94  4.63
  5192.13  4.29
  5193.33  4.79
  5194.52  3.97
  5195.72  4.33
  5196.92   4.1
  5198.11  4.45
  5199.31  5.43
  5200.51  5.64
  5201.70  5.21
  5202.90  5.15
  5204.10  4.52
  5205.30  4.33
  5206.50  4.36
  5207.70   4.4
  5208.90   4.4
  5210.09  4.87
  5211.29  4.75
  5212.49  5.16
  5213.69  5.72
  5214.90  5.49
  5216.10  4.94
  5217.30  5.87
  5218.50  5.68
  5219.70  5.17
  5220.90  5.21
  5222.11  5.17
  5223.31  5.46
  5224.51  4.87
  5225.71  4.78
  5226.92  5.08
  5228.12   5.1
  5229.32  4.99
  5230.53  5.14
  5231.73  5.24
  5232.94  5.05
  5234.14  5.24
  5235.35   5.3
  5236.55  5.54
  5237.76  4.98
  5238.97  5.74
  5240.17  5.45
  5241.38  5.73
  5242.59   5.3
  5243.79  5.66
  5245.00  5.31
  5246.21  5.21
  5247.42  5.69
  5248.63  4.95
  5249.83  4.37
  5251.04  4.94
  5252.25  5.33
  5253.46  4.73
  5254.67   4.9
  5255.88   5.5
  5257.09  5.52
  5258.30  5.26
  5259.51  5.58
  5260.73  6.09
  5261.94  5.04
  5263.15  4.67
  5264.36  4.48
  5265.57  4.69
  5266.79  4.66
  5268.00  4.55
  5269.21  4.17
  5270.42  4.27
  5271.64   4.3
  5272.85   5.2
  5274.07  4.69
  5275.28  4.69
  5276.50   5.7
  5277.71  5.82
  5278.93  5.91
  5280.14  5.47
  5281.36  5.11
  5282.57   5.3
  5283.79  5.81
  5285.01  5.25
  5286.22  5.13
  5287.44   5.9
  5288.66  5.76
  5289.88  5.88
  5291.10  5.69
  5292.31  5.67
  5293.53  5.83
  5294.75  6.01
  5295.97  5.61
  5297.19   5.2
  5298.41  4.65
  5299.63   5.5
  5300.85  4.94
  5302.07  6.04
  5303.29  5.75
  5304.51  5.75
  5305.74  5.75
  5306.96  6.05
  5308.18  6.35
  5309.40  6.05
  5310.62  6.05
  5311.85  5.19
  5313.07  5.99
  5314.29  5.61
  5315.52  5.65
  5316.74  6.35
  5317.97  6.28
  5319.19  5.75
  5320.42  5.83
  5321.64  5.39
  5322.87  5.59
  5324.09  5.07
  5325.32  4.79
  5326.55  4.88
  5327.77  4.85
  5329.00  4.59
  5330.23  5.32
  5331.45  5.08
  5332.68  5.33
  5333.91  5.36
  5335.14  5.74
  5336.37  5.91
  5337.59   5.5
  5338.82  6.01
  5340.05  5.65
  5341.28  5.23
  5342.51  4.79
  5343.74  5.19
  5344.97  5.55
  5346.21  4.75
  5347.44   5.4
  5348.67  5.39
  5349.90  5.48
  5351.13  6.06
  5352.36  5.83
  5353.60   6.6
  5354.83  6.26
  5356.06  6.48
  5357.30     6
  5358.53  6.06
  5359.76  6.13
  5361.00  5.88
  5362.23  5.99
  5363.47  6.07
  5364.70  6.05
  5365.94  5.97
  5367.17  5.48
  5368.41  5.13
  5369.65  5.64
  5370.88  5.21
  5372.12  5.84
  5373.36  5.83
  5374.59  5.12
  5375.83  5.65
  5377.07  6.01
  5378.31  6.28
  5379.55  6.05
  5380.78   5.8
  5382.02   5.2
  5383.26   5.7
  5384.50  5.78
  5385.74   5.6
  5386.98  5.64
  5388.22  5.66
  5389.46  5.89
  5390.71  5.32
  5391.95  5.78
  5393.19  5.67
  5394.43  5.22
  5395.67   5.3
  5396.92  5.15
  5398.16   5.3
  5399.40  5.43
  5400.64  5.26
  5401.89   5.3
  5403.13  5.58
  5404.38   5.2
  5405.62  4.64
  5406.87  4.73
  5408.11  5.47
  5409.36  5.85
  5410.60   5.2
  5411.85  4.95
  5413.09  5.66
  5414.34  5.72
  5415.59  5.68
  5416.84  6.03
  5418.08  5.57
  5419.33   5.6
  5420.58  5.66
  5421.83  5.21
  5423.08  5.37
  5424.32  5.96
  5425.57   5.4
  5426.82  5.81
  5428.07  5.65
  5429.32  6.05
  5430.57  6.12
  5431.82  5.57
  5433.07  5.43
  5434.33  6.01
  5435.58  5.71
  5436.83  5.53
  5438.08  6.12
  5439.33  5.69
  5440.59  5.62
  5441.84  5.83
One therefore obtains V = 3.01 Ang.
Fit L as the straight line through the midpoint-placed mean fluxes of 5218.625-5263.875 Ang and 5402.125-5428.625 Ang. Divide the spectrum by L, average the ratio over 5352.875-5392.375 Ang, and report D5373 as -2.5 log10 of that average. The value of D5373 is -0.08 mag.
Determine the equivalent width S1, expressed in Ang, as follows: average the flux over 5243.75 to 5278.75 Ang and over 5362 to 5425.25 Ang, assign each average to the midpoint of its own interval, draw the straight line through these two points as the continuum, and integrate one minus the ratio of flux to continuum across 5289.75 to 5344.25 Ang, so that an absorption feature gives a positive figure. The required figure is -3.08 Ang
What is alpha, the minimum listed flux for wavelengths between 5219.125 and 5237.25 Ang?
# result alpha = 4.78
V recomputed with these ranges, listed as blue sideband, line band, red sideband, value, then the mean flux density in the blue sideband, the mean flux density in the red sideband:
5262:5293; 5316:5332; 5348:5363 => 0.8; 5.15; 6.01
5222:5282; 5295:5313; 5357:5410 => -1.1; 5.13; 5.6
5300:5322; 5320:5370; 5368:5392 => 1.5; 5.82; 5.66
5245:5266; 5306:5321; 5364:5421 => -1.8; 5.12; 5.54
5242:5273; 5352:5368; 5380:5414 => -2.2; 5.01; 5.42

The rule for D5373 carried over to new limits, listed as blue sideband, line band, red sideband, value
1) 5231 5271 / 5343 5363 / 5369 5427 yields -0.08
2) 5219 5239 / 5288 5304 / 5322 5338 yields -0.07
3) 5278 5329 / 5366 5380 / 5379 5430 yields -0.02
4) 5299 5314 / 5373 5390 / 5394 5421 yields -0.05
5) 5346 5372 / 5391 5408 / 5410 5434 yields 0.08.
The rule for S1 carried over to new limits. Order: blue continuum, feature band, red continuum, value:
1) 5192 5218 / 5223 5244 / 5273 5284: -0.8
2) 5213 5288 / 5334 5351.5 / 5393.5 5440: -0.3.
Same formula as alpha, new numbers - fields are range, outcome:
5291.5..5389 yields 4.59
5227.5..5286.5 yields 4.17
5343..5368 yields 4.75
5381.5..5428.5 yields 4.64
